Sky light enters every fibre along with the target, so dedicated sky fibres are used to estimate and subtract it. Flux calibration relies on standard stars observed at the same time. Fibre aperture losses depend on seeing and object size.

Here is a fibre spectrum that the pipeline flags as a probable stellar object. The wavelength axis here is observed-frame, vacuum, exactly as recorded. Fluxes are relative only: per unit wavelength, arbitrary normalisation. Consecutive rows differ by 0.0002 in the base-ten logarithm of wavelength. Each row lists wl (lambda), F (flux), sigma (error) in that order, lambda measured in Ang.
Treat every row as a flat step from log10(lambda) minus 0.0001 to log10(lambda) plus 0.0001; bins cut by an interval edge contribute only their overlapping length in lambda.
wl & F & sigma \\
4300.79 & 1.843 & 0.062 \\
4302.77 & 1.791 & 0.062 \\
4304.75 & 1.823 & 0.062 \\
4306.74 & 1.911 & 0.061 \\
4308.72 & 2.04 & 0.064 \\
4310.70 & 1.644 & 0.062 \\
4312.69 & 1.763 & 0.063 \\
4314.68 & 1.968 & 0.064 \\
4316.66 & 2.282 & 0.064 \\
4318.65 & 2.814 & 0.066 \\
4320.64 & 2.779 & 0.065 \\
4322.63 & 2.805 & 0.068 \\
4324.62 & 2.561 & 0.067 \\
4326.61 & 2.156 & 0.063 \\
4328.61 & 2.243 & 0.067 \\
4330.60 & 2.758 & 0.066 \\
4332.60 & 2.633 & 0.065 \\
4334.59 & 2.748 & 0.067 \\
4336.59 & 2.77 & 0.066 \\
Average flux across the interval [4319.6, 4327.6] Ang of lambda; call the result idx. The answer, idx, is 2.58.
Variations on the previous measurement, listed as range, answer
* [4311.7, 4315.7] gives 1.87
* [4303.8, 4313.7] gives 1.84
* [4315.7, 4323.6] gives 2.67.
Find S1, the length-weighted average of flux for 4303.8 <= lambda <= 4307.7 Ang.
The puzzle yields 1.86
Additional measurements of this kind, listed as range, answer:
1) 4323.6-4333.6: 2.47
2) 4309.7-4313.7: 1.7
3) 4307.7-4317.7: 1.94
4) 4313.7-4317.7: 2.14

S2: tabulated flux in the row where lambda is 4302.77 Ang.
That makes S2 1.791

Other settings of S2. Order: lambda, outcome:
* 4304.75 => 1.823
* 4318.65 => 2.814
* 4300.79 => 1.843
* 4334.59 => 2.748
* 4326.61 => 2.156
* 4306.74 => 1.911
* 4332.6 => 2.633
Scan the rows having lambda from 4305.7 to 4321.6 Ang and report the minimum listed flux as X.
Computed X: 1.644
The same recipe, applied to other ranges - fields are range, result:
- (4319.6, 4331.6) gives 2.156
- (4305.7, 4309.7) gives 1.911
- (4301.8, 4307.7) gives 1.791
